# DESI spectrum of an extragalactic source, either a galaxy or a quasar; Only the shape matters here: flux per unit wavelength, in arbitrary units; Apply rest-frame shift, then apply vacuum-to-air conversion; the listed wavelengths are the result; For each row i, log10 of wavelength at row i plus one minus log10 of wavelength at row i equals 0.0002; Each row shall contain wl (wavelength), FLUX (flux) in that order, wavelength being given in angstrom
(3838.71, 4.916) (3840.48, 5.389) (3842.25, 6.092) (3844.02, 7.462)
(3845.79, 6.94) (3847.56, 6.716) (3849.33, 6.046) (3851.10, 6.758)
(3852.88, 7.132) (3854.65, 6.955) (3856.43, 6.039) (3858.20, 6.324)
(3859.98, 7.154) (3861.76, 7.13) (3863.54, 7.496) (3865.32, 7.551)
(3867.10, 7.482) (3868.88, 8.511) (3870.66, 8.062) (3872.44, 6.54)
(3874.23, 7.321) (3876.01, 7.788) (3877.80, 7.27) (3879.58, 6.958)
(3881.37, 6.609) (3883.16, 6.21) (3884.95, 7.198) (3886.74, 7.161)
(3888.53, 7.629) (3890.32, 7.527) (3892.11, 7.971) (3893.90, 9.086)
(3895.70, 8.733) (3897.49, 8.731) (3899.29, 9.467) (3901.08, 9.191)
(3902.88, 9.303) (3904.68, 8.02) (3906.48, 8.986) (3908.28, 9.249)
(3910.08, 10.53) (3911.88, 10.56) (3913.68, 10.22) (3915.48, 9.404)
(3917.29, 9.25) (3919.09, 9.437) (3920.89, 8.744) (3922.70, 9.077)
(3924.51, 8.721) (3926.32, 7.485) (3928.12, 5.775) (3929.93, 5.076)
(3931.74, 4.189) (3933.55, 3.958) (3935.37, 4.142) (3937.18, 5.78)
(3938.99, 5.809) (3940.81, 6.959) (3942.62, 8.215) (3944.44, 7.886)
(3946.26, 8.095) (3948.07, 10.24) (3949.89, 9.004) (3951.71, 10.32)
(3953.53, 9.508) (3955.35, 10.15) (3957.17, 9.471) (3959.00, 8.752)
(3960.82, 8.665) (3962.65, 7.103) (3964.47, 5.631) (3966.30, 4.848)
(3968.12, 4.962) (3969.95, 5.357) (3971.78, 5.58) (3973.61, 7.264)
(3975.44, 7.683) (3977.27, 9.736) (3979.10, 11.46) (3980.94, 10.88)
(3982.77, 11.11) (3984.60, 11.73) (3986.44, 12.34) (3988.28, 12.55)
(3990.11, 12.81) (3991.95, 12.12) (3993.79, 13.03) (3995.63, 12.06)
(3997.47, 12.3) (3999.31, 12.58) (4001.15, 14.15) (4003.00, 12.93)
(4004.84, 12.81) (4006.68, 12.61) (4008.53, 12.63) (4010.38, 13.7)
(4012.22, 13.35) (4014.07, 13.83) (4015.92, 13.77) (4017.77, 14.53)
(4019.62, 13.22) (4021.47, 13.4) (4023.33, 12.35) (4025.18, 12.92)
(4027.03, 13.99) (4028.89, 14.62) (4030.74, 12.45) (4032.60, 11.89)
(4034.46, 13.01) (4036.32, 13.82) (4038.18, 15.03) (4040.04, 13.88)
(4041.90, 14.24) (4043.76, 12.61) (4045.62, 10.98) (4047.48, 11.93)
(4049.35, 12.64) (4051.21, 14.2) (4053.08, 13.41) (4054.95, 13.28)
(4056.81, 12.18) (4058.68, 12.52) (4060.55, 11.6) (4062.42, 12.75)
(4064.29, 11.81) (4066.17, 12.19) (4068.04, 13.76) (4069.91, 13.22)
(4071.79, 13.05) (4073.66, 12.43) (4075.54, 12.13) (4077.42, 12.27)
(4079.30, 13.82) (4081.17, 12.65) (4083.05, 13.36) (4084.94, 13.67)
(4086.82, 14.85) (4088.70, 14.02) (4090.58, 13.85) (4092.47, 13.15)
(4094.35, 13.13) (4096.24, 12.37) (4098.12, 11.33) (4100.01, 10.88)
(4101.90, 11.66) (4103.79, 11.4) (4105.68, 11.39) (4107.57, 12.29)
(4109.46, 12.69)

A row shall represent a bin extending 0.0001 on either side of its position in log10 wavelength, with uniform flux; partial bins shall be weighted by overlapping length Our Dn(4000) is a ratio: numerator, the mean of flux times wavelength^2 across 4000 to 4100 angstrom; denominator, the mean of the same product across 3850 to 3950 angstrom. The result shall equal 1.83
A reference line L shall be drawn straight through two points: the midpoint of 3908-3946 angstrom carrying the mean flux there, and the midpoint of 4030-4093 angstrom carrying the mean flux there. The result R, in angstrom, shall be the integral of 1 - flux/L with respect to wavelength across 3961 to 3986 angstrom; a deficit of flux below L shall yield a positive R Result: 3.9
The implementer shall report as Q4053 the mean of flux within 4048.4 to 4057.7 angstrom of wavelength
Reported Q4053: 13.1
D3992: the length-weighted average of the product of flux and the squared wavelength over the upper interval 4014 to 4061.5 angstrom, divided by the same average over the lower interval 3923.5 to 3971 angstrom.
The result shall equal 1.9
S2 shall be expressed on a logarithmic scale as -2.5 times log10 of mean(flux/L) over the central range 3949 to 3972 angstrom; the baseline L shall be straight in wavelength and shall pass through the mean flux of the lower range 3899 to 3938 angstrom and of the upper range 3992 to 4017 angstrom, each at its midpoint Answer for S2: 0.32 mag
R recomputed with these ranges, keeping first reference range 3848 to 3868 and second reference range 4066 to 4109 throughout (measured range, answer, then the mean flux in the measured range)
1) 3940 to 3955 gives 0.6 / 8.85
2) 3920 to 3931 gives 1.5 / 7.43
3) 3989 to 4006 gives -3.7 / 12.8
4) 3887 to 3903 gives -1.4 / 8.54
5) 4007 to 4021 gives -3.4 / 13.5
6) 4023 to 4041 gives -3.3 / 13.4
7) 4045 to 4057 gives -0.9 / 12.7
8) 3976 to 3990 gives -1.8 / 11.4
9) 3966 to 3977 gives 4.0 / 6.24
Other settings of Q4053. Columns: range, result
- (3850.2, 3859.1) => 6.64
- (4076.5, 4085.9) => 13.2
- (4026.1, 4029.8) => 14.3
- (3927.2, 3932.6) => 5.04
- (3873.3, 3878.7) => 7.45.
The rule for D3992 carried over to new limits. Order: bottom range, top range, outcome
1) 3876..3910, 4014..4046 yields 1.77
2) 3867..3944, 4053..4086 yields 1.78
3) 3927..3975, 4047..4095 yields 1.96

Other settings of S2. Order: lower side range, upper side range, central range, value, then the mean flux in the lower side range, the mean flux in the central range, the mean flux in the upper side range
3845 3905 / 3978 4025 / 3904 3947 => 0.22 mag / 7.5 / 7.72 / 12.7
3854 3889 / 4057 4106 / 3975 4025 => -0.18 mag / 7.16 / 12.5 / 12.7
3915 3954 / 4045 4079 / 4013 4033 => -0.21 mag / 7.55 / 13.4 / 12.6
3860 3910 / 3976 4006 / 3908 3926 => -0.03 mag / 7.93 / 9.46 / 12.1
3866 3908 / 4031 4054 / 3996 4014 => -0.10 mag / 7.92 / 13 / 13.1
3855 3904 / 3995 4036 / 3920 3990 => 0.31 mag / 7.64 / 8.07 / 13.2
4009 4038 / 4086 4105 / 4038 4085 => 0.01 mag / 13.4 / 12.9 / 12.6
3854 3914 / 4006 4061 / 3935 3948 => 0.38 mag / 7.96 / 7.04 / 13.2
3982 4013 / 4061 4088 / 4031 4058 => -0.02 mag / 12.6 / 13.1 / 13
